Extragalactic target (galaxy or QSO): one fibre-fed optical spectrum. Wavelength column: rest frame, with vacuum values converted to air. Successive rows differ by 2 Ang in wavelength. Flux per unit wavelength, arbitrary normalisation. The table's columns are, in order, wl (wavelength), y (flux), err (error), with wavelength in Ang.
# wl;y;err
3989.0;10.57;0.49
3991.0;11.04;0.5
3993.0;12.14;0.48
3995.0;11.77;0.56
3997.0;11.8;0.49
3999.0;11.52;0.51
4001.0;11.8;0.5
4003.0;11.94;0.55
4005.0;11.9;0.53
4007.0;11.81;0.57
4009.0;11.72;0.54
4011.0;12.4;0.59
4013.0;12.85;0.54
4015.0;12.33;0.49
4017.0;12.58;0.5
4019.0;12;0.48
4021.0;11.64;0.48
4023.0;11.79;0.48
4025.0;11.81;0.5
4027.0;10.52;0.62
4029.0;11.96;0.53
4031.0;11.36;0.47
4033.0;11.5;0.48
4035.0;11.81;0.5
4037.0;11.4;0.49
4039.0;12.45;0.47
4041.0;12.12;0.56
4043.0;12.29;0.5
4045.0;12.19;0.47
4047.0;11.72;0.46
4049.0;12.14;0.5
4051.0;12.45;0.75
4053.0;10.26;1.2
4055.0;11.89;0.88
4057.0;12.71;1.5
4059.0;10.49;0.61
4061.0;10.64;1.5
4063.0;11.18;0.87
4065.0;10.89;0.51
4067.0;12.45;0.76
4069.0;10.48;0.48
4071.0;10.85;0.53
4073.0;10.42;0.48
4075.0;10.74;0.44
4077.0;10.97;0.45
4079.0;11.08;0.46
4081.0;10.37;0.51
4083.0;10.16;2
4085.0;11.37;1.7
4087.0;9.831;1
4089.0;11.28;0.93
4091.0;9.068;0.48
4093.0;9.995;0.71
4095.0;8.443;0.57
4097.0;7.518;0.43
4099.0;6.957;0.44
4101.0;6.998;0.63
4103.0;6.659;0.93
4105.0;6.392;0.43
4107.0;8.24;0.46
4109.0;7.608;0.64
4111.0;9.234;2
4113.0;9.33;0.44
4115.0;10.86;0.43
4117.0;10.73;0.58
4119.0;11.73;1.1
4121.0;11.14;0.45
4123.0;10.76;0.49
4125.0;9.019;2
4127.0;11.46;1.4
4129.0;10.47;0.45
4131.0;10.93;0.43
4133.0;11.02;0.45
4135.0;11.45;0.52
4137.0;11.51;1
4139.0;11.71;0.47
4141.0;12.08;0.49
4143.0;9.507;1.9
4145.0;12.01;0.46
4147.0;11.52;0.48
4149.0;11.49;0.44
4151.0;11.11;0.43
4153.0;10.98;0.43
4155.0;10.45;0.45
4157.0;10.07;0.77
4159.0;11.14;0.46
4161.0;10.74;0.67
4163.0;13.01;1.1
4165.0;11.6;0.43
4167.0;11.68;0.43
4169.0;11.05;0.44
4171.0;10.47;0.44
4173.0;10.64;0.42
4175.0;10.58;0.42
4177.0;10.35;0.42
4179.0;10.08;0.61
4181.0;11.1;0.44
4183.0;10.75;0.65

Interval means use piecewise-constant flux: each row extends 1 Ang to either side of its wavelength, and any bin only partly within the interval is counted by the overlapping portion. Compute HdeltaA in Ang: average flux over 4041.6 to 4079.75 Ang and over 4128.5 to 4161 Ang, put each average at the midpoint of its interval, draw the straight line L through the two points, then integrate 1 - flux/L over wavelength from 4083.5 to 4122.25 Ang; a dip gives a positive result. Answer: 7.2 Ang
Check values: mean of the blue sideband 11.4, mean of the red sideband 11.1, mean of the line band 9.15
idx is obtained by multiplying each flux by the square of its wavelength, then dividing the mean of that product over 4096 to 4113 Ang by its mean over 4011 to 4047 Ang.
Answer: 0.7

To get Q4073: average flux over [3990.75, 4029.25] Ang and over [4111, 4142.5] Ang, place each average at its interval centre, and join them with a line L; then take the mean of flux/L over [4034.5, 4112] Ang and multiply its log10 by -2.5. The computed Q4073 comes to 0.10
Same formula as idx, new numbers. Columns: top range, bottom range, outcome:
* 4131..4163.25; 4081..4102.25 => 1.25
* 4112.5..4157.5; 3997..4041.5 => 0.98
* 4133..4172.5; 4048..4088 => 1.06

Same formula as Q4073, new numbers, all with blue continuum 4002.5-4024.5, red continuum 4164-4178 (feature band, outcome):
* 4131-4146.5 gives -0.015 mag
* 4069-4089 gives 0.091 mag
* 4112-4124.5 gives 0.061 mag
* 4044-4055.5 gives 0.004 mag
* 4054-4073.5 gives 0.046 mag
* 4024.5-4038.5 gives 0.041 mag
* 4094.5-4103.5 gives 0.490 mag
